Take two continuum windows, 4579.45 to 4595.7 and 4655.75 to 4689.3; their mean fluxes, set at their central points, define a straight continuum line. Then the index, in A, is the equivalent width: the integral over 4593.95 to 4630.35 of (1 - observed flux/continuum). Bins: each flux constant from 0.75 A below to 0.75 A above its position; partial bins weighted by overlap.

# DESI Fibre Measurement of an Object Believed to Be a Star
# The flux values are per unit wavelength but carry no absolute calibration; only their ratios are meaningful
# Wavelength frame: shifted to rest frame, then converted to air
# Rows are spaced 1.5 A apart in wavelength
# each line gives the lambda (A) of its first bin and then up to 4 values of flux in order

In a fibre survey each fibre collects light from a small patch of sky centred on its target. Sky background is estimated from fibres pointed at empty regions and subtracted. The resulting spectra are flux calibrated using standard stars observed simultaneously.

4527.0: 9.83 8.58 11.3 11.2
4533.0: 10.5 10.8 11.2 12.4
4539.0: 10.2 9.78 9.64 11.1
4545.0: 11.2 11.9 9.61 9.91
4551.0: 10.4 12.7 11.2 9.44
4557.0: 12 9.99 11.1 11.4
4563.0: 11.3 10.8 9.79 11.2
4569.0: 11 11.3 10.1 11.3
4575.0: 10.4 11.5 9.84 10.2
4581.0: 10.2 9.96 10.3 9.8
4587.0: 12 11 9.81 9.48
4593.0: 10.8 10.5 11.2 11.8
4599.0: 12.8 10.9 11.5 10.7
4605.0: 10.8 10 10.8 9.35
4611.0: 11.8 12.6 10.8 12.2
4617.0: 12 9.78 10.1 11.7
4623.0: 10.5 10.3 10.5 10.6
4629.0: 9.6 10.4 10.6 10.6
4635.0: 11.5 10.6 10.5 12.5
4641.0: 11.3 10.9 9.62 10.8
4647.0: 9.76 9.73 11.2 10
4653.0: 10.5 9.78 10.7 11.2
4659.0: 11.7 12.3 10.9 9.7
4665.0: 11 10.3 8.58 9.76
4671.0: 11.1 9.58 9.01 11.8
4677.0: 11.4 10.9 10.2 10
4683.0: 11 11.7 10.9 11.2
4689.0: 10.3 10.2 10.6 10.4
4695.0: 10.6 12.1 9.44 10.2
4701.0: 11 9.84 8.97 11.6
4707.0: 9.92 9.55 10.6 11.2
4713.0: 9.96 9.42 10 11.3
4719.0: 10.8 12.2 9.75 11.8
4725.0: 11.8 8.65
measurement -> -1.6 A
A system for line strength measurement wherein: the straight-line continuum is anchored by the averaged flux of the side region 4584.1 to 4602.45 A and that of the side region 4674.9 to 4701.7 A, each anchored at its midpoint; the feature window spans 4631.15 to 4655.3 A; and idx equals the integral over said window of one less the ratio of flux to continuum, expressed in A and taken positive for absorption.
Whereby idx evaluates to 0.51 A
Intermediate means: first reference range 10.9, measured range 10.6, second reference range 10.8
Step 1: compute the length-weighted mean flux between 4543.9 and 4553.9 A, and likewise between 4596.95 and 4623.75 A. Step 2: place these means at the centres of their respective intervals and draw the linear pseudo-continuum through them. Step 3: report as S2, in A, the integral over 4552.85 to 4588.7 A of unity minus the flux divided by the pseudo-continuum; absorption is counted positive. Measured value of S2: 0.95 A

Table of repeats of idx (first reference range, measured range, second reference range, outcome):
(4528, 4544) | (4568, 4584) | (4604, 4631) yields 0.2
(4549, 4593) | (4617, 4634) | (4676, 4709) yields 0.2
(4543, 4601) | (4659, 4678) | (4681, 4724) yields 0.2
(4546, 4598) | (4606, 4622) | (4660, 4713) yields -0.6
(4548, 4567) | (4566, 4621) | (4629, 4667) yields -0.3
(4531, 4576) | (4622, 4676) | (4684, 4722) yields 0.5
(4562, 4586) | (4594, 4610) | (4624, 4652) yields -0.6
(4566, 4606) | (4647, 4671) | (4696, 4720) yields 0.1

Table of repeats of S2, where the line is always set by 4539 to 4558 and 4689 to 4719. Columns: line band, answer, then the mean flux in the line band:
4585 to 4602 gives -0.6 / 11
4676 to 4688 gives -0.6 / 10.9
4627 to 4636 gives 0.0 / 10.5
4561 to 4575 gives -0.3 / 10.9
